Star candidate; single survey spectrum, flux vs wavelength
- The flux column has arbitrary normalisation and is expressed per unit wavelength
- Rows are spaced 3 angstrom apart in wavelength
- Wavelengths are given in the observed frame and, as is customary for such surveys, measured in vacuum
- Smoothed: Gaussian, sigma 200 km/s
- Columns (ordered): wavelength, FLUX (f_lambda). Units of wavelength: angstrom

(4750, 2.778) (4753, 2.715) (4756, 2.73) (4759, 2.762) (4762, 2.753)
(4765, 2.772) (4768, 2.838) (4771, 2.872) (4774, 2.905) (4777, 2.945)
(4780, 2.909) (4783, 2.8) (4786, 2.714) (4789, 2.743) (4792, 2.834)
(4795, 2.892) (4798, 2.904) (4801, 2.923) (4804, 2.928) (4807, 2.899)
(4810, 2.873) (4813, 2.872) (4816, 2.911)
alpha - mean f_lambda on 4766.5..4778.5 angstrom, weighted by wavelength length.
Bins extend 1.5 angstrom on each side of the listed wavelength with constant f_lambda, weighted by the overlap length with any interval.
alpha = 2.89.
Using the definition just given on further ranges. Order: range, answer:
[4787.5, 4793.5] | 2.79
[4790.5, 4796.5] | 2.86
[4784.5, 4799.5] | 2.82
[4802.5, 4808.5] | 2.91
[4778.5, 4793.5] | 2.8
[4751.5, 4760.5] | 2.74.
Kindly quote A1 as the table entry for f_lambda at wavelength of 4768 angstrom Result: 2.838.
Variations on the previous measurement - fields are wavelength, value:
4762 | 2.753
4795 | 2.892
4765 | 2.772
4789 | 2.743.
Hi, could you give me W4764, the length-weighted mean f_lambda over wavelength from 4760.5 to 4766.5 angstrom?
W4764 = 2.76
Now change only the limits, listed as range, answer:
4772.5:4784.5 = 2.89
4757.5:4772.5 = 2.8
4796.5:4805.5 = 2.92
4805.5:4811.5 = 2.89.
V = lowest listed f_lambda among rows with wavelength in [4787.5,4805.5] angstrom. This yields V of 2.743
